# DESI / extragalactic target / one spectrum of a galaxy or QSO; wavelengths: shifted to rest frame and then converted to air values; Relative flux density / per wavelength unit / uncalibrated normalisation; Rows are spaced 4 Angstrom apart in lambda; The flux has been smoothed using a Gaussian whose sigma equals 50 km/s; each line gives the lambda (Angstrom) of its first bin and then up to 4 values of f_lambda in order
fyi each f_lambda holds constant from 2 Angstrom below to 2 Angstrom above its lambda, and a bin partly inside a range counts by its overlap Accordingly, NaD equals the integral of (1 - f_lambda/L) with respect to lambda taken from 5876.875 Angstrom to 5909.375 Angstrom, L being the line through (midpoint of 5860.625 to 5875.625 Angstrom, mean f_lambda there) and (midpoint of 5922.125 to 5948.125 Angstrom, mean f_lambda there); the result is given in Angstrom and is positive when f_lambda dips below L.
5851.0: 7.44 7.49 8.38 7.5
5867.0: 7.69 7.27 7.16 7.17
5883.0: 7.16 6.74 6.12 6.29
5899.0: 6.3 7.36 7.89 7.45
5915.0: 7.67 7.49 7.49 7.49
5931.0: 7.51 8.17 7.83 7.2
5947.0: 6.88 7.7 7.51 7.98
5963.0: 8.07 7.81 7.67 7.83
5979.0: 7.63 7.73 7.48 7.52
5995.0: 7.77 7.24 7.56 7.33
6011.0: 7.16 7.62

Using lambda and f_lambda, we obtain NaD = 2.6 Angstrom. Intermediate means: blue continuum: 7.45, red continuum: 7.53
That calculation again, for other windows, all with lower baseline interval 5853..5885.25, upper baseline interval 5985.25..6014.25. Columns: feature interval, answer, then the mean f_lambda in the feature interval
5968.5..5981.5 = -0.5 Angstrom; 7.71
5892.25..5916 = 1.1 Angstrom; 7.11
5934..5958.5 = -0.3 Angstrom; 7.55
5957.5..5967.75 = -0.7 Angstrom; 7.97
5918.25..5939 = -0.6 Angstrom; 7.66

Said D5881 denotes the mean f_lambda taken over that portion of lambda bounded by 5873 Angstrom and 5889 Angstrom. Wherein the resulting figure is 7.06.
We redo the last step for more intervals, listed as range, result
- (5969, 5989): 7.67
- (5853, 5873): 7.67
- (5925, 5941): 7.75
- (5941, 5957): 7.32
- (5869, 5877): 7.21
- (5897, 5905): 6.83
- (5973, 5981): 7.73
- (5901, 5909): 7.62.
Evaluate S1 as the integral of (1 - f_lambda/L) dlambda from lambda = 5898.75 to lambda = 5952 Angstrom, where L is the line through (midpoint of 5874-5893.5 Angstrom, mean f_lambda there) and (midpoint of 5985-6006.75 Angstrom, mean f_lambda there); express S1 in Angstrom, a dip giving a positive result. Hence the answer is -3.1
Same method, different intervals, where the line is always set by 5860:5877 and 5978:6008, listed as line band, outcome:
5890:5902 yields 1.83 Angstrom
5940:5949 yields 0.45 Angstrom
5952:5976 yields -0.92 Angstrom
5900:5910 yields 0.01 Angstrom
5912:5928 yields -0.08 Angstrom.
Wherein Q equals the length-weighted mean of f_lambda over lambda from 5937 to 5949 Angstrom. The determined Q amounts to 7.3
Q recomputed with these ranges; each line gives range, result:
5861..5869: 7.6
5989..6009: 7.48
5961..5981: 7.8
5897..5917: 7.33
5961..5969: 7.94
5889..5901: 6.24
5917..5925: 7.49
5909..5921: 7.54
